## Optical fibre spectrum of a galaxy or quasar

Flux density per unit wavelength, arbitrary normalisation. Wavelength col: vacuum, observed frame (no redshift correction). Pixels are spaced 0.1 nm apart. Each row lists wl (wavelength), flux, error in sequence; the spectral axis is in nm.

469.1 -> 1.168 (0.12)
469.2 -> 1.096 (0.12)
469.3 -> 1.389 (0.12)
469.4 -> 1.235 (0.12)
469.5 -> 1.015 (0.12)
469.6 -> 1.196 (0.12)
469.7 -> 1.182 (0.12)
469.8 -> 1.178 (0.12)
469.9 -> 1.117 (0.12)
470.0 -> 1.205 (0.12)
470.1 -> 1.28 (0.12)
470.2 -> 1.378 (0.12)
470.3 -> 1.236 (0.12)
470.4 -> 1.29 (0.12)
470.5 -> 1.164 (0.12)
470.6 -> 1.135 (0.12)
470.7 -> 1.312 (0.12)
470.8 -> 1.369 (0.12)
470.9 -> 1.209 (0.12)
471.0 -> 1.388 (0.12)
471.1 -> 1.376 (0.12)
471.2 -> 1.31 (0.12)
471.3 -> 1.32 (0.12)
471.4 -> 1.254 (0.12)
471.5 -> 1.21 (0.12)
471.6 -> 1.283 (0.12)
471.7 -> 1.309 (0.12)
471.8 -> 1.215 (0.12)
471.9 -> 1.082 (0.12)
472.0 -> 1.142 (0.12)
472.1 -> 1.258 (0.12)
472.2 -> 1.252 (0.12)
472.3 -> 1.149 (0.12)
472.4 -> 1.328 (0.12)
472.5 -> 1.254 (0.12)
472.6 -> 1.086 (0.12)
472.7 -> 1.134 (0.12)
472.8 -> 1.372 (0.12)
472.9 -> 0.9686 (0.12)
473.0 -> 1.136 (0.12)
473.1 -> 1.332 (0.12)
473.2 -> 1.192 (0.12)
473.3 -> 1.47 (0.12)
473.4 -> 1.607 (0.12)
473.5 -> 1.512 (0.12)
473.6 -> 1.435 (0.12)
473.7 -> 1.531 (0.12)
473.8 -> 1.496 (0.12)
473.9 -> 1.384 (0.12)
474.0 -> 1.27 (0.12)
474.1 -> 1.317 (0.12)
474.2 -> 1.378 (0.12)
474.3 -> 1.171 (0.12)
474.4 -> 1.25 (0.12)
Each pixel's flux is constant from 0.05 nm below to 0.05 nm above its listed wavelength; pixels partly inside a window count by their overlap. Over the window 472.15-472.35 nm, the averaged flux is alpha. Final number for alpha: 1.2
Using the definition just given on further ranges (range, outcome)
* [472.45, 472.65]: 1.17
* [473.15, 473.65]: 1.44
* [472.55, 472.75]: 1.11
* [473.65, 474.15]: 1.4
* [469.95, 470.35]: 1.27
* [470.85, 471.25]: 1.32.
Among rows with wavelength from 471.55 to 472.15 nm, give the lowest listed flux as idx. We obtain 1.082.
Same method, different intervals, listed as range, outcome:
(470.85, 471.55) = 1.209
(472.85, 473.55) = 0.9686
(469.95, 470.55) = 1.164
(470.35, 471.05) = 1.135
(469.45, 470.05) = 1.015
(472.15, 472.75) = 1.086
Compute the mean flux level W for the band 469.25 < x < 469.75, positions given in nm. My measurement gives 1.2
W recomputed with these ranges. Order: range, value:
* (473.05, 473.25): 1.26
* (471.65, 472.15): 1.2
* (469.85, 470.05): 1.16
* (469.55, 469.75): 1.19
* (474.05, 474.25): 1.35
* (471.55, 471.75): 1.3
